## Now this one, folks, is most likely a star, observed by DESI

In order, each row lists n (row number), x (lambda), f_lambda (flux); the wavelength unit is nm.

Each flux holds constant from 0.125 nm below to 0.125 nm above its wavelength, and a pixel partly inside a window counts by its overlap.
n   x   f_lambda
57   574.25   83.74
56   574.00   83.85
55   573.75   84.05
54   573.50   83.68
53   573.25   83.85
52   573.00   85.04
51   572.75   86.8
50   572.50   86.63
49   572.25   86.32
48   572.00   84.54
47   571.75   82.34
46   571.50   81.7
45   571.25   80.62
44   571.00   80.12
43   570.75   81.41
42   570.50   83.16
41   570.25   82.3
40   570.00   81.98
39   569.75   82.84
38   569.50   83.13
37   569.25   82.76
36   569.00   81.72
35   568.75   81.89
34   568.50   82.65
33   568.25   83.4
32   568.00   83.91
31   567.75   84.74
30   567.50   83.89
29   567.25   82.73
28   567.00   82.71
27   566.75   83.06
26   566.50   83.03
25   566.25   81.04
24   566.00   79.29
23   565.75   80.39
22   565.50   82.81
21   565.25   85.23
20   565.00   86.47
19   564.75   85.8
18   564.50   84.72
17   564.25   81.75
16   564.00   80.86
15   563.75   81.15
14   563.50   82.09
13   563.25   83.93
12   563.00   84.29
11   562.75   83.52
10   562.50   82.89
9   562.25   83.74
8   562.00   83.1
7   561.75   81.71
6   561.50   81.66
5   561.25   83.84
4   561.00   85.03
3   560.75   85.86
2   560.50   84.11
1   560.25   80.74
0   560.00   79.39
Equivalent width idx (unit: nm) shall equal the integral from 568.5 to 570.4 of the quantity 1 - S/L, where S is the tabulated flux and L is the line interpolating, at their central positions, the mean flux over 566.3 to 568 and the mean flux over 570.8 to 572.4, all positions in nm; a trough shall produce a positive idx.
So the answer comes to 0.012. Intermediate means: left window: 83.3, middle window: 82.4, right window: 82.6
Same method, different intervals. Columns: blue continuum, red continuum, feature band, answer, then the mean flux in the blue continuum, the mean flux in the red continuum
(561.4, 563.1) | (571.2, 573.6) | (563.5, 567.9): 0.03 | 83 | 84.3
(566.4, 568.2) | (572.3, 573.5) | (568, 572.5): 0.10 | 83.4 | 85.4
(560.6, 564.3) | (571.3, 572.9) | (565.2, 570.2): 0.07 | 83.1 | 84.5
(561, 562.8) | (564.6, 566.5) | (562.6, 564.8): 0.00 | 83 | 83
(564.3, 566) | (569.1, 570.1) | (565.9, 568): 0.02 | 83.8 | 82.7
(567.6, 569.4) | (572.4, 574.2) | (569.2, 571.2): 0.04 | 83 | 84.8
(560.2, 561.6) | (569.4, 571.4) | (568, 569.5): -0.01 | 83.7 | 81.9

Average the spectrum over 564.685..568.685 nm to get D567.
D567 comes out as 83.1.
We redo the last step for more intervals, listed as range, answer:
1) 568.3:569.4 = 82.4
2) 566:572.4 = 82.7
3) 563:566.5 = 82.8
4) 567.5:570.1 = 83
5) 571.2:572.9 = 84.3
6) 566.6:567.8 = 83.3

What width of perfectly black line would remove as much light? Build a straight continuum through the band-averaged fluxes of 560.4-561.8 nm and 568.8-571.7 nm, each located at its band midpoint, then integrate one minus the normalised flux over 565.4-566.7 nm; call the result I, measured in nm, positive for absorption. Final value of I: 0.02 nm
